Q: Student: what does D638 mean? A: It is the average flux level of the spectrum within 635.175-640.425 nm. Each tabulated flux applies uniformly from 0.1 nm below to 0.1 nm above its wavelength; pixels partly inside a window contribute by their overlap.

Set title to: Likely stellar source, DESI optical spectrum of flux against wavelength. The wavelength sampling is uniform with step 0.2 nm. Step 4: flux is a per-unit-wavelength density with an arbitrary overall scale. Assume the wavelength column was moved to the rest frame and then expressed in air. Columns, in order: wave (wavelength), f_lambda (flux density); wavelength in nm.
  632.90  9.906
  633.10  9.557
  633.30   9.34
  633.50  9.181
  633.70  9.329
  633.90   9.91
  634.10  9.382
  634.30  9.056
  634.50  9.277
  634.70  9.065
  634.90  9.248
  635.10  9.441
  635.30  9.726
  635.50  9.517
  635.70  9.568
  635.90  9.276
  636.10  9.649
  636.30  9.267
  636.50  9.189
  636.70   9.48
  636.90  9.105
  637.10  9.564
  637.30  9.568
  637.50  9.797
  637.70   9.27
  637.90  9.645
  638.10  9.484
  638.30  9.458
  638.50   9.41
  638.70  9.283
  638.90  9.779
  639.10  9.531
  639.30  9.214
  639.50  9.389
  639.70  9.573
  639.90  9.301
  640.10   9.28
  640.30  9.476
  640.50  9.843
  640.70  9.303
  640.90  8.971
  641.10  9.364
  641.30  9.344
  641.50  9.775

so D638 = 9.46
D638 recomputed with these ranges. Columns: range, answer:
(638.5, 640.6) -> 9.46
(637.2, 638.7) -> 9.5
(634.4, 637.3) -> 9.39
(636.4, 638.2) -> 9.46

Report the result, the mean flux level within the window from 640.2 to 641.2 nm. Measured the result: 9.39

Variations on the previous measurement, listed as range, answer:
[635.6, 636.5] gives 9.41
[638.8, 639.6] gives 9.48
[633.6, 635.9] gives 9.4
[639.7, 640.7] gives 9.47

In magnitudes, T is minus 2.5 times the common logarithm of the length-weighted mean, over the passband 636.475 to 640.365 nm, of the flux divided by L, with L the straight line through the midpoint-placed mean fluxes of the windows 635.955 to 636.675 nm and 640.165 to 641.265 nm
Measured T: -0.007 mag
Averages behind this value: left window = 9.37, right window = 9.39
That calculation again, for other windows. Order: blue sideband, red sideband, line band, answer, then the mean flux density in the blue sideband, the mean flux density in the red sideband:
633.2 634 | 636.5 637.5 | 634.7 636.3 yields 0.00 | 9.44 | 9.44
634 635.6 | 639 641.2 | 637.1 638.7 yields -0.02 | 9.34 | 9.39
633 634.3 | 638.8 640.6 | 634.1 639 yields 0.00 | 9.42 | 9.49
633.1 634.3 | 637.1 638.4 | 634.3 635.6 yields 0.01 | 9.41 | 9.54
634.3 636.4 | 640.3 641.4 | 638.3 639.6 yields -0.01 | 9.39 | 9.38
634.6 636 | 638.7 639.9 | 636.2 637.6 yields 0.00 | 9.41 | 9.46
